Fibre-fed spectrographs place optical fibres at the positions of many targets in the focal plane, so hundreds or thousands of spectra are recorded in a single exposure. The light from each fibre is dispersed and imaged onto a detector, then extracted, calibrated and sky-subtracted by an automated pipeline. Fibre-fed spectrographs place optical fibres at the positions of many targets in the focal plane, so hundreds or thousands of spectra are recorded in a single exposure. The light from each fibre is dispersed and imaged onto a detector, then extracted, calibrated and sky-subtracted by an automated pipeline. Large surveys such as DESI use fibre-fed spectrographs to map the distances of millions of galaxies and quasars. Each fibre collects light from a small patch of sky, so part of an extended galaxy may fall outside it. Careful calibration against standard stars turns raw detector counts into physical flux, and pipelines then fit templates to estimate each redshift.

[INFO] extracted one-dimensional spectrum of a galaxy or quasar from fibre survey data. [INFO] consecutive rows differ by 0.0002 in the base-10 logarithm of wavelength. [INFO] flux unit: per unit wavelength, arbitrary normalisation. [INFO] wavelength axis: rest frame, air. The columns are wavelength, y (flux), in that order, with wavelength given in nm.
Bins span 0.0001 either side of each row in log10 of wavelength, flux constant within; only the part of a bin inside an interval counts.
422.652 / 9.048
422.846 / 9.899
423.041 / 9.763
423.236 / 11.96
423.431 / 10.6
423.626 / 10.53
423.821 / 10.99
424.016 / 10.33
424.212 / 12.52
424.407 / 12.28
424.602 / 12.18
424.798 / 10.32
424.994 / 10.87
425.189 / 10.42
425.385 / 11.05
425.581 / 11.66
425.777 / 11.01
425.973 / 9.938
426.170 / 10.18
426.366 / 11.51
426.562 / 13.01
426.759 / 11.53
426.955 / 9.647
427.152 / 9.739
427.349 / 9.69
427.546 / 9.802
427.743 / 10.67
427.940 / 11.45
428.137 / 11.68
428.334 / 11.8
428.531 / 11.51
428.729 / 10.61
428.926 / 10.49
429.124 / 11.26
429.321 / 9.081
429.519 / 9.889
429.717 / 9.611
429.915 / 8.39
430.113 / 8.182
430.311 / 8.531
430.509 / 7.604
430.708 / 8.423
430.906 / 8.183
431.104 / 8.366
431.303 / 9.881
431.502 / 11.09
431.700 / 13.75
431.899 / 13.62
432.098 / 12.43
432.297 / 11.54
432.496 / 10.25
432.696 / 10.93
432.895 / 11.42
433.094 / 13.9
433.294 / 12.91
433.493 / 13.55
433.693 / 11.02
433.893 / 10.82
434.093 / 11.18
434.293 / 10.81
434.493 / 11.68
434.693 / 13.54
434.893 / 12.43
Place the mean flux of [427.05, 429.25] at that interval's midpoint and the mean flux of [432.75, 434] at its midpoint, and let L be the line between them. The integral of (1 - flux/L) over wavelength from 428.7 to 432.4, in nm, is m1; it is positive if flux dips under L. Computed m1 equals 0.45 nm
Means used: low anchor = 10.8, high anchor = 12.2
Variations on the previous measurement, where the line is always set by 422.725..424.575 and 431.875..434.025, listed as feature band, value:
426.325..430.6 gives 0.464 nm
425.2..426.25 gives 0.044 nm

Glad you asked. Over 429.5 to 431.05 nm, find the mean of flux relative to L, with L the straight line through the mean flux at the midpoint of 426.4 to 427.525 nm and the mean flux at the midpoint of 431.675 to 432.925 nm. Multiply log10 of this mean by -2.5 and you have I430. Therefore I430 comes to 0.32 mag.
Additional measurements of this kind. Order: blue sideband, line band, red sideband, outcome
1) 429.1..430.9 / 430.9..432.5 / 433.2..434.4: -0.109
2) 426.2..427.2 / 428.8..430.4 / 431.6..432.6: 0.235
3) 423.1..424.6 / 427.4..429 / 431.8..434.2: 0.063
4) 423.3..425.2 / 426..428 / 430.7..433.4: 0.052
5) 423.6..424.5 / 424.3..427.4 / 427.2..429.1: 0.018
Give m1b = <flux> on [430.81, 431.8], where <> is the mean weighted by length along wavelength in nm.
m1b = 10.3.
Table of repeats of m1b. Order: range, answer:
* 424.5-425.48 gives 11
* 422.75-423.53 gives 10.6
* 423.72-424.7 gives 11.7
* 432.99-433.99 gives 12.4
